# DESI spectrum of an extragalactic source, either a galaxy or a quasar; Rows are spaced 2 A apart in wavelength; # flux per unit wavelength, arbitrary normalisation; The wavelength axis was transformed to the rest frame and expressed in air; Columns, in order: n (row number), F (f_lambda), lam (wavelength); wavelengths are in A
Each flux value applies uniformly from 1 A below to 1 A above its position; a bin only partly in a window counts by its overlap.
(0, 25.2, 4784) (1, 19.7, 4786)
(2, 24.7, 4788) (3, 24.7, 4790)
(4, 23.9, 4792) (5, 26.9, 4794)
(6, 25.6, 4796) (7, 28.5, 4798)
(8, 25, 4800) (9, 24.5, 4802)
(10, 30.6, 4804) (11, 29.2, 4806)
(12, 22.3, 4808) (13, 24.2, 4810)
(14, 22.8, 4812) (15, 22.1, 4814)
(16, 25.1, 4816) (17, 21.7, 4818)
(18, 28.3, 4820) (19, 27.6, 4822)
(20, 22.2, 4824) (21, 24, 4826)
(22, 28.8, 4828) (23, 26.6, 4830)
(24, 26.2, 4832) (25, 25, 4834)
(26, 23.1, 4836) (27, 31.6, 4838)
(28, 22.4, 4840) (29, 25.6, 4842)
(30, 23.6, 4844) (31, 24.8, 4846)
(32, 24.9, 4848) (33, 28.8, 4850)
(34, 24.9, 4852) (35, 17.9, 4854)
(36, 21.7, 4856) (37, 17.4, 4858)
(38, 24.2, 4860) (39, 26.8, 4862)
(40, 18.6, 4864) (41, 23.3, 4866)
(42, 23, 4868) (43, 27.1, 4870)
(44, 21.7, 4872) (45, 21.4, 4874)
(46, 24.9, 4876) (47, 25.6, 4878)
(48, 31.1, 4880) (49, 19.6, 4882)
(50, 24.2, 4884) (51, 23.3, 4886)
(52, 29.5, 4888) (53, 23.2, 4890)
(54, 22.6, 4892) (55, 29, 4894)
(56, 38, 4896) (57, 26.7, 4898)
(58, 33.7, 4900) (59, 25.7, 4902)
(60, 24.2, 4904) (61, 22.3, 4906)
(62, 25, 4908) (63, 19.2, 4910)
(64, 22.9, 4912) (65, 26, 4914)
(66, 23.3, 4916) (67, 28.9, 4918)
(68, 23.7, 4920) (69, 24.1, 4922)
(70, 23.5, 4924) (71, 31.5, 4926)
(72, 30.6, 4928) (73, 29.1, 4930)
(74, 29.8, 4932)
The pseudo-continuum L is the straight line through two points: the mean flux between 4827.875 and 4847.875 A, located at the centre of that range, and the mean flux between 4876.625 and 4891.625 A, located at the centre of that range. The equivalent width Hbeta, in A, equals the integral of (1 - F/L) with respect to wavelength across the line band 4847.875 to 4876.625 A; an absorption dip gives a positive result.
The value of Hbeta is 2.6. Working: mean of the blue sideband 25.6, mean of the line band 23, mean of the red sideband 25.1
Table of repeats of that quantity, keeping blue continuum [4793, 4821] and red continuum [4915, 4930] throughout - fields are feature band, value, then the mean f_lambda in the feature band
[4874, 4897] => 0.1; 26.2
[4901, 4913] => 1.5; 23.2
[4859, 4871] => 1.0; 23.8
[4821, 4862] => 1.9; 24.6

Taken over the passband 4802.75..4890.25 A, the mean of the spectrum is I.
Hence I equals 24.6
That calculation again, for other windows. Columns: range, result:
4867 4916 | 25.4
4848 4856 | 23.7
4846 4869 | 22.9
